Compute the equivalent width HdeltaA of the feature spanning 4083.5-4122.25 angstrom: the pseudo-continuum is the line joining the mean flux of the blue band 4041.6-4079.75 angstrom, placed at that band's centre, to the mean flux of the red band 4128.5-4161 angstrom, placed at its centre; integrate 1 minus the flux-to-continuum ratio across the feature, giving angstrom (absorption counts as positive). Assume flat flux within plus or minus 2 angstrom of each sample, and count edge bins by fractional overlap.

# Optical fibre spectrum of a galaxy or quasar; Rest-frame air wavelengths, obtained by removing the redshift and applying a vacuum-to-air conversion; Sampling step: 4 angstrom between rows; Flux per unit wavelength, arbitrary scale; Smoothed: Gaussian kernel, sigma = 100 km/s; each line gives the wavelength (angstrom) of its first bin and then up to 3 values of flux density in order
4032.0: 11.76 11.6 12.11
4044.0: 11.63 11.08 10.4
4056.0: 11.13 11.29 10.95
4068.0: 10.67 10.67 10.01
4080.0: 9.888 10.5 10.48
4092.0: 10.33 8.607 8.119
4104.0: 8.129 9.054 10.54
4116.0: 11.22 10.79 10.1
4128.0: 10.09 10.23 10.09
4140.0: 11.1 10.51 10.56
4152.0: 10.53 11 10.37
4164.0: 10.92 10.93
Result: 3.4 angstrom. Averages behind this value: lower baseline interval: 10.8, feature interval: 9.75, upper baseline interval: 10.5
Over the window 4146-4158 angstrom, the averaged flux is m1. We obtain 10.7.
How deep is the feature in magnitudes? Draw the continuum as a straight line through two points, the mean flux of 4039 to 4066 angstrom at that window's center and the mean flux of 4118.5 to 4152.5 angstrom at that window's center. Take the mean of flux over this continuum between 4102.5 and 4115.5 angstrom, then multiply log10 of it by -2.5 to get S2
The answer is 0.125 mag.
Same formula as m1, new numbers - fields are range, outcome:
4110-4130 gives 10.5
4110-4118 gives 10.9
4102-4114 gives 9.24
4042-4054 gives 11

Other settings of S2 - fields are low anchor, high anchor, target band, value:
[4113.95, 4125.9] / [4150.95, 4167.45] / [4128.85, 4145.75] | 0.03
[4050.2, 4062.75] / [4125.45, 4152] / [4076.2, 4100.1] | 0.10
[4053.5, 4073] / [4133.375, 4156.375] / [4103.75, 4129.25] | 0.06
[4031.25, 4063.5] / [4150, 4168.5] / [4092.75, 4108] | 0.28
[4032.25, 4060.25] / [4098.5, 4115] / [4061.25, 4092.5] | -0.03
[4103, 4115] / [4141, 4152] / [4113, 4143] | -0.05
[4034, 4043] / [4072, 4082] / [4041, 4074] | 0.00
